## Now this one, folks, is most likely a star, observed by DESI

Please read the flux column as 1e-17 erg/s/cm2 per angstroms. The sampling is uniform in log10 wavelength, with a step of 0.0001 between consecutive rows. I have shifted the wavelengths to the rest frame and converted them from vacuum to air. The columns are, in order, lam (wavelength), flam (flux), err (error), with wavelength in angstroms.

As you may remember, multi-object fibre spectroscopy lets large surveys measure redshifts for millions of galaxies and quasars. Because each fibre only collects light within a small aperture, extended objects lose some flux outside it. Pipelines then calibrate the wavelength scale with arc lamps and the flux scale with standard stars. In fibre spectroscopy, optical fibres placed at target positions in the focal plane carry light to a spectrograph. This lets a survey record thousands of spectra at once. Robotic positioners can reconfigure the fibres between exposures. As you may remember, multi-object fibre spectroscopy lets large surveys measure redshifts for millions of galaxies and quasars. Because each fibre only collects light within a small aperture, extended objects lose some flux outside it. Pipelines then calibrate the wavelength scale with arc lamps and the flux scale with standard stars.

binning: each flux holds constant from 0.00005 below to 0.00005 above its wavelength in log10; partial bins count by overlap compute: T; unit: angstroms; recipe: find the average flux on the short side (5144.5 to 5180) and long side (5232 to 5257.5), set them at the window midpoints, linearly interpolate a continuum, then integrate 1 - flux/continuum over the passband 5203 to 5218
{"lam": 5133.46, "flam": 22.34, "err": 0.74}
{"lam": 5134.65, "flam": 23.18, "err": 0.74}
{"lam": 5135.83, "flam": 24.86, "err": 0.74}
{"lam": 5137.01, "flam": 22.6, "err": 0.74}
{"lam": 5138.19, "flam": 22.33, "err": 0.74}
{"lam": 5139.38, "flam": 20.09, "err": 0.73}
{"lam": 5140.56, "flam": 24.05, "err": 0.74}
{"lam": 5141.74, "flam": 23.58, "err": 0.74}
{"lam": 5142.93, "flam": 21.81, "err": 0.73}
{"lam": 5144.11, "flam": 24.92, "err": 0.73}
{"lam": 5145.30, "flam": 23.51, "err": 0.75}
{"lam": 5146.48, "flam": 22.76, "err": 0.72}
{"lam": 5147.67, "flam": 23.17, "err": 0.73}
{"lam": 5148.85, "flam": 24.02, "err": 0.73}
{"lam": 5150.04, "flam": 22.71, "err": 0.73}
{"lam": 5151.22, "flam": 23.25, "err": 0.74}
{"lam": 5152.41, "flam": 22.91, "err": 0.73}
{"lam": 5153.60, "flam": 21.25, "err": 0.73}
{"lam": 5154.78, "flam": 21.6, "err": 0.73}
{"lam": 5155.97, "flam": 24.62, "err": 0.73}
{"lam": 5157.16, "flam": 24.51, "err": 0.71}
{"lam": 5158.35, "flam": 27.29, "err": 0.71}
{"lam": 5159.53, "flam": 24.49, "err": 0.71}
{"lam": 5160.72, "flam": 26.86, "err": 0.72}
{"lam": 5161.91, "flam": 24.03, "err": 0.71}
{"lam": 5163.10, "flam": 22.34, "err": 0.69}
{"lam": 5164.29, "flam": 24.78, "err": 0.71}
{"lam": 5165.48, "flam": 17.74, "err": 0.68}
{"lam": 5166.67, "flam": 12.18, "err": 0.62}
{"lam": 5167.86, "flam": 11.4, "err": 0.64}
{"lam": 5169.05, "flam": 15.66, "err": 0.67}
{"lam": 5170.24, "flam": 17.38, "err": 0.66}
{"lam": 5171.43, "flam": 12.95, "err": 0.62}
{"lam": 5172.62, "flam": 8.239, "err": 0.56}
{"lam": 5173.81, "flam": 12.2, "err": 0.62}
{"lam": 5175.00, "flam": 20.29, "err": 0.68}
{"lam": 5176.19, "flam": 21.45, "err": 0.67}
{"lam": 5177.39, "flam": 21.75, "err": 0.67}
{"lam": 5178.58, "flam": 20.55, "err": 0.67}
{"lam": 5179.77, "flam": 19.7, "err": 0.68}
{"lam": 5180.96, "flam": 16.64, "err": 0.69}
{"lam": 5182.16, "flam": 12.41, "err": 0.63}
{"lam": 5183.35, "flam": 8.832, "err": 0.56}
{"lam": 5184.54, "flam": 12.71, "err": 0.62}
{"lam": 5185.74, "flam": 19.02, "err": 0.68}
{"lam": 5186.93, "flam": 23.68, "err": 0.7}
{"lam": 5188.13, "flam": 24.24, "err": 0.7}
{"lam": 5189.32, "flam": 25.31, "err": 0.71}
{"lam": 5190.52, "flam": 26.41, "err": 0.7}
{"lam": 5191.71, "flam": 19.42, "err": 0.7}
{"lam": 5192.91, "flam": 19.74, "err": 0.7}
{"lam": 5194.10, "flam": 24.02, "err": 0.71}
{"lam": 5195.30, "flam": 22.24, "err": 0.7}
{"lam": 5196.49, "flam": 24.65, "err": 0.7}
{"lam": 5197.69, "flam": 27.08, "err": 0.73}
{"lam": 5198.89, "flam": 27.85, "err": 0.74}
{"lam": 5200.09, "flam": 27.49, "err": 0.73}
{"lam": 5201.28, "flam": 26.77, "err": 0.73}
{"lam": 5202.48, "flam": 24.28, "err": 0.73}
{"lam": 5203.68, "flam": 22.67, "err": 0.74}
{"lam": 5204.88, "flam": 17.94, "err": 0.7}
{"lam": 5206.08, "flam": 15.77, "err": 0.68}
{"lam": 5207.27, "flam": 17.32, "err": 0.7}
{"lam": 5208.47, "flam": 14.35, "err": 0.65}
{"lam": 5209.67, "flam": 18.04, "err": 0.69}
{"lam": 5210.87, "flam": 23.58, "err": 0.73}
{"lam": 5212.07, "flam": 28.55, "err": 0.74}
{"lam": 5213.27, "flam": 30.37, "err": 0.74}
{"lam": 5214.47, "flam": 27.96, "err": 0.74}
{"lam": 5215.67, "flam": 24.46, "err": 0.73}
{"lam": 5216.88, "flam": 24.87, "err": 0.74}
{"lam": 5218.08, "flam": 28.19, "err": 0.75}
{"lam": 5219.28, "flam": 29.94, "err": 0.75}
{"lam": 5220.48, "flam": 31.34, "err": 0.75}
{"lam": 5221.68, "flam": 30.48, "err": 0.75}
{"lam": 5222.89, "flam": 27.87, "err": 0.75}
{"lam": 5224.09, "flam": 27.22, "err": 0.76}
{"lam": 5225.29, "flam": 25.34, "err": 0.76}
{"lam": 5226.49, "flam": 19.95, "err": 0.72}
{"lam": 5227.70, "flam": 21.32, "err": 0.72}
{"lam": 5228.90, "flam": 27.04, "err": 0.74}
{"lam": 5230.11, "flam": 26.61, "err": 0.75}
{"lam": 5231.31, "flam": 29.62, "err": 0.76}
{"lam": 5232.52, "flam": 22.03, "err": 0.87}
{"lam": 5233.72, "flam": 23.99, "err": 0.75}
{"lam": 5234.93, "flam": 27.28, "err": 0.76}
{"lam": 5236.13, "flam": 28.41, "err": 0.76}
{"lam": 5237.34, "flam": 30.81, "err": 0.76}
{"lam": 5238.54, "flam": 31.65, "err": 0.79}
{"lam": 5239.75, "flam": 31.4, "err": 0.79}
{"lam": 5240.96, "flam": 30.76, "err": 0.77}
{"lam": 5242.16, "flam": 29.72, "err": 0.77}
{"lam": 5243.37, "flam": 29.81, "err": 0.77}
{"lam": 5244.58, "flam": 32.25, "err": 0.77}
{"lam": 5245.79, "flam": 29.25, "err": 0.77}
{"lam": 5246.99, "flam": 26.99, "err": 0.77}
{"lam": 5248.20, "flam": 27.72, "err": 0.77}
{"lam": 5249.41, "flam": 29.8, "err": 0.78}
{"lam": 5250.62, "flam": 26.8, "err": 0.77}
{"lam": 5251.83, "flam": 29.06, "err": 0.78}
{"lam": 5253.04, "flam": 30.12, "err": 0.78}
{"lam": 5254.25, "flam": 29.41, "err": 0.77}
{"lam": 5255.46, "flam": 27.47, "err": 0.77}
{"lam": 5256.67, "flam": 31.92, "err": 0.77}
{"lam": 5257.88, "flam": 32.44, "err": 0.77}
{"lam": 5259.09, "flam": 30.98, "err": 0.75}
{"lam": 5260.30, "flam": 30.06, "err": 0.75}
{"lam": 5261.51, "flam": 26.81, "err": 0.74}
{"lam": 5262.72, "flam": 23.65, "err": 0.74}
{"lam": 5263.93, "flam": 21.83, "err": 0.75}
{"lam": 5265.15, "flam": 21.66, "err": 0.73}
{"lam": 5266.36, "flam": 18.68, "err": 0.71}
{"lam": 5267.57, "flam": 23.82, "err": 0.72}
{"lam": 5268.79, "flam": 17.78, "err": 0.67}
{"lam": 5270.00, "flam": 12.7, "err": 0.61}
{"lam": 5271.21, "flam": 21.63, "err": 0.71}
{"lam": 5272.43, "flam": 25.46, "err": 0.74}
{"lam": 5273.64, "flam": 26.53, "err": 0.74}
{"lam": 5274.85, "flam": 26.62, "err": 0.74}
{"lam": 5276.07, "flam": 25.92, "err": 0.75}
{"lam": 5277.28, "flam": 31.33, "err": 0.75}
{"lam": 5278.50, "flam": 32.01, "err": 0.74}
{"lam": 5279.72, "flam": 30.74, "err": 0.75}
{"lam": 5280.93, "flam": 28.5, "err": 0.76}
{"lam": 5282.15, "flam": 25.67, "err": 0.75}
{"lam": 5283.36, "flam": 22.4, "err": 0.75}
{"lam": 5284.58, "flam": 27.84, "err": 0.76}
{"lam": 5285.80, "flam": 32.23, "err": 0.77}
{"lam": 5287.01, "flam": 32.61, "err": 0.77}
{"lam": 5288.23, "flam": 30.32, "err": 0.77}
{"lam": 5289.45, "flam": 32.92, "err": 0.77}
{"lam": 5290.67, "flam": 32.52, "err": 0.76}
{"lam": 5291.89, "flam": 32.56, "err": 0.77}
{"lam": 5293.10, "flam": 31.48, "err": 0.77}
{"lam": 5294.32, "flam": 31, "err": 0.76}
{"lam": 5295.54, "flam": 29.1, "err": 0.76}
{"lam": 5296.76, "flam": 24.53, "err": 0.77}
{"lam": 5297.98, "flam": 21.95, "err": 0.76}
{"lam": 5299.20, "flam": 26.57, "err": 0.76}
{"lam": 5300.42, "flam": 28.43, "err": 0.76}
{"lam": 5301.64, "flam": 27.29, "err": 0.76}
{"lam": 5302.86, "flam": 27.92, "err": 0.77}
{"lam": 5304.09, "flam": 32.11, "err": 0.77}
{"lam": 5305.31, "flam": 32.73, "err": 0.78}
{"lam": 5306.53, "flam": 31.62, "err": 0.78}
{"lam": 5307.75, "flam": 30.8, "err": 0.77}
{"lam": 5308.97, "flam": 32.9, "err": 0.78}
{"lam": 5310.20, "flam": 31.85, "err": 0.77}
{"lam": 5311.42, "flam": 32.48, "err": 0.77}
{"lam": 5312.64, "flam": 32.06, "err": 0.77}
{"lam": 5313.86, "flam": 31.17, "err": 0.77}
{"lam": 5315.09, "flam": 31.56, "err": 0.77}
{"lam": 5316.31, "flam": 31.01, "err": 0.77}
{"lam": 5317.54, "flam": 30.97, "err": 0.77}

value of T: 1.8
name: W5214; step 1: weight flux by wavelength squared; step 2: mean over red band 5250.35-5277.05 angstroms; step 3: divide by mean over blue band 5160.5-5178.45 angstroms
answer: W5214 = 1.5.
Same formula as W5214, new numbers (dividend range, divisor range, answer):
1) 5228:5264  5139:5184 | 1.46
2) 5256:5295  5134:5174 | 1.35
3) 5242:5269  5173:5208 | 1.36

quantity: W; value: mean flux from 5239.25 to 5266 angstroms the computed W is 28.5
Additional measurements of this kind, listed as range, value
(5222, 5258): 28.1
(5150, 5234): 22.1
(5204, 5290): 26.6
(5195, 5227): 24.7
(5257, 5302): 27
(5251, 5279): 26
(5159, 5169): 20.2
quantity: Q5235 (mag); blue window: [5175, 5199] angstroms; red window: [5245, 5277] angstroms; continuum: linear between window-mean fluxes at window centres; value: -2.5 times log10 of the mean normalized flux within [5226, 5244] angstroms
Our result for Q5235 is -0.13 mag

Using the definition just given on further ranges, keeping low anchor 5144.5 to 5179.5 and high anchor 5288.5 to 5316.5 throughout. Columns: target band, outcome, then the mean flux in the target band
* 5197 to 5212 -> 0.06 mag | 22.2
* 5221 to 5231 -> -0.04 mag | 25.9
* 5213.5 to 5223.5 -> -0.15 mag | 28.2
